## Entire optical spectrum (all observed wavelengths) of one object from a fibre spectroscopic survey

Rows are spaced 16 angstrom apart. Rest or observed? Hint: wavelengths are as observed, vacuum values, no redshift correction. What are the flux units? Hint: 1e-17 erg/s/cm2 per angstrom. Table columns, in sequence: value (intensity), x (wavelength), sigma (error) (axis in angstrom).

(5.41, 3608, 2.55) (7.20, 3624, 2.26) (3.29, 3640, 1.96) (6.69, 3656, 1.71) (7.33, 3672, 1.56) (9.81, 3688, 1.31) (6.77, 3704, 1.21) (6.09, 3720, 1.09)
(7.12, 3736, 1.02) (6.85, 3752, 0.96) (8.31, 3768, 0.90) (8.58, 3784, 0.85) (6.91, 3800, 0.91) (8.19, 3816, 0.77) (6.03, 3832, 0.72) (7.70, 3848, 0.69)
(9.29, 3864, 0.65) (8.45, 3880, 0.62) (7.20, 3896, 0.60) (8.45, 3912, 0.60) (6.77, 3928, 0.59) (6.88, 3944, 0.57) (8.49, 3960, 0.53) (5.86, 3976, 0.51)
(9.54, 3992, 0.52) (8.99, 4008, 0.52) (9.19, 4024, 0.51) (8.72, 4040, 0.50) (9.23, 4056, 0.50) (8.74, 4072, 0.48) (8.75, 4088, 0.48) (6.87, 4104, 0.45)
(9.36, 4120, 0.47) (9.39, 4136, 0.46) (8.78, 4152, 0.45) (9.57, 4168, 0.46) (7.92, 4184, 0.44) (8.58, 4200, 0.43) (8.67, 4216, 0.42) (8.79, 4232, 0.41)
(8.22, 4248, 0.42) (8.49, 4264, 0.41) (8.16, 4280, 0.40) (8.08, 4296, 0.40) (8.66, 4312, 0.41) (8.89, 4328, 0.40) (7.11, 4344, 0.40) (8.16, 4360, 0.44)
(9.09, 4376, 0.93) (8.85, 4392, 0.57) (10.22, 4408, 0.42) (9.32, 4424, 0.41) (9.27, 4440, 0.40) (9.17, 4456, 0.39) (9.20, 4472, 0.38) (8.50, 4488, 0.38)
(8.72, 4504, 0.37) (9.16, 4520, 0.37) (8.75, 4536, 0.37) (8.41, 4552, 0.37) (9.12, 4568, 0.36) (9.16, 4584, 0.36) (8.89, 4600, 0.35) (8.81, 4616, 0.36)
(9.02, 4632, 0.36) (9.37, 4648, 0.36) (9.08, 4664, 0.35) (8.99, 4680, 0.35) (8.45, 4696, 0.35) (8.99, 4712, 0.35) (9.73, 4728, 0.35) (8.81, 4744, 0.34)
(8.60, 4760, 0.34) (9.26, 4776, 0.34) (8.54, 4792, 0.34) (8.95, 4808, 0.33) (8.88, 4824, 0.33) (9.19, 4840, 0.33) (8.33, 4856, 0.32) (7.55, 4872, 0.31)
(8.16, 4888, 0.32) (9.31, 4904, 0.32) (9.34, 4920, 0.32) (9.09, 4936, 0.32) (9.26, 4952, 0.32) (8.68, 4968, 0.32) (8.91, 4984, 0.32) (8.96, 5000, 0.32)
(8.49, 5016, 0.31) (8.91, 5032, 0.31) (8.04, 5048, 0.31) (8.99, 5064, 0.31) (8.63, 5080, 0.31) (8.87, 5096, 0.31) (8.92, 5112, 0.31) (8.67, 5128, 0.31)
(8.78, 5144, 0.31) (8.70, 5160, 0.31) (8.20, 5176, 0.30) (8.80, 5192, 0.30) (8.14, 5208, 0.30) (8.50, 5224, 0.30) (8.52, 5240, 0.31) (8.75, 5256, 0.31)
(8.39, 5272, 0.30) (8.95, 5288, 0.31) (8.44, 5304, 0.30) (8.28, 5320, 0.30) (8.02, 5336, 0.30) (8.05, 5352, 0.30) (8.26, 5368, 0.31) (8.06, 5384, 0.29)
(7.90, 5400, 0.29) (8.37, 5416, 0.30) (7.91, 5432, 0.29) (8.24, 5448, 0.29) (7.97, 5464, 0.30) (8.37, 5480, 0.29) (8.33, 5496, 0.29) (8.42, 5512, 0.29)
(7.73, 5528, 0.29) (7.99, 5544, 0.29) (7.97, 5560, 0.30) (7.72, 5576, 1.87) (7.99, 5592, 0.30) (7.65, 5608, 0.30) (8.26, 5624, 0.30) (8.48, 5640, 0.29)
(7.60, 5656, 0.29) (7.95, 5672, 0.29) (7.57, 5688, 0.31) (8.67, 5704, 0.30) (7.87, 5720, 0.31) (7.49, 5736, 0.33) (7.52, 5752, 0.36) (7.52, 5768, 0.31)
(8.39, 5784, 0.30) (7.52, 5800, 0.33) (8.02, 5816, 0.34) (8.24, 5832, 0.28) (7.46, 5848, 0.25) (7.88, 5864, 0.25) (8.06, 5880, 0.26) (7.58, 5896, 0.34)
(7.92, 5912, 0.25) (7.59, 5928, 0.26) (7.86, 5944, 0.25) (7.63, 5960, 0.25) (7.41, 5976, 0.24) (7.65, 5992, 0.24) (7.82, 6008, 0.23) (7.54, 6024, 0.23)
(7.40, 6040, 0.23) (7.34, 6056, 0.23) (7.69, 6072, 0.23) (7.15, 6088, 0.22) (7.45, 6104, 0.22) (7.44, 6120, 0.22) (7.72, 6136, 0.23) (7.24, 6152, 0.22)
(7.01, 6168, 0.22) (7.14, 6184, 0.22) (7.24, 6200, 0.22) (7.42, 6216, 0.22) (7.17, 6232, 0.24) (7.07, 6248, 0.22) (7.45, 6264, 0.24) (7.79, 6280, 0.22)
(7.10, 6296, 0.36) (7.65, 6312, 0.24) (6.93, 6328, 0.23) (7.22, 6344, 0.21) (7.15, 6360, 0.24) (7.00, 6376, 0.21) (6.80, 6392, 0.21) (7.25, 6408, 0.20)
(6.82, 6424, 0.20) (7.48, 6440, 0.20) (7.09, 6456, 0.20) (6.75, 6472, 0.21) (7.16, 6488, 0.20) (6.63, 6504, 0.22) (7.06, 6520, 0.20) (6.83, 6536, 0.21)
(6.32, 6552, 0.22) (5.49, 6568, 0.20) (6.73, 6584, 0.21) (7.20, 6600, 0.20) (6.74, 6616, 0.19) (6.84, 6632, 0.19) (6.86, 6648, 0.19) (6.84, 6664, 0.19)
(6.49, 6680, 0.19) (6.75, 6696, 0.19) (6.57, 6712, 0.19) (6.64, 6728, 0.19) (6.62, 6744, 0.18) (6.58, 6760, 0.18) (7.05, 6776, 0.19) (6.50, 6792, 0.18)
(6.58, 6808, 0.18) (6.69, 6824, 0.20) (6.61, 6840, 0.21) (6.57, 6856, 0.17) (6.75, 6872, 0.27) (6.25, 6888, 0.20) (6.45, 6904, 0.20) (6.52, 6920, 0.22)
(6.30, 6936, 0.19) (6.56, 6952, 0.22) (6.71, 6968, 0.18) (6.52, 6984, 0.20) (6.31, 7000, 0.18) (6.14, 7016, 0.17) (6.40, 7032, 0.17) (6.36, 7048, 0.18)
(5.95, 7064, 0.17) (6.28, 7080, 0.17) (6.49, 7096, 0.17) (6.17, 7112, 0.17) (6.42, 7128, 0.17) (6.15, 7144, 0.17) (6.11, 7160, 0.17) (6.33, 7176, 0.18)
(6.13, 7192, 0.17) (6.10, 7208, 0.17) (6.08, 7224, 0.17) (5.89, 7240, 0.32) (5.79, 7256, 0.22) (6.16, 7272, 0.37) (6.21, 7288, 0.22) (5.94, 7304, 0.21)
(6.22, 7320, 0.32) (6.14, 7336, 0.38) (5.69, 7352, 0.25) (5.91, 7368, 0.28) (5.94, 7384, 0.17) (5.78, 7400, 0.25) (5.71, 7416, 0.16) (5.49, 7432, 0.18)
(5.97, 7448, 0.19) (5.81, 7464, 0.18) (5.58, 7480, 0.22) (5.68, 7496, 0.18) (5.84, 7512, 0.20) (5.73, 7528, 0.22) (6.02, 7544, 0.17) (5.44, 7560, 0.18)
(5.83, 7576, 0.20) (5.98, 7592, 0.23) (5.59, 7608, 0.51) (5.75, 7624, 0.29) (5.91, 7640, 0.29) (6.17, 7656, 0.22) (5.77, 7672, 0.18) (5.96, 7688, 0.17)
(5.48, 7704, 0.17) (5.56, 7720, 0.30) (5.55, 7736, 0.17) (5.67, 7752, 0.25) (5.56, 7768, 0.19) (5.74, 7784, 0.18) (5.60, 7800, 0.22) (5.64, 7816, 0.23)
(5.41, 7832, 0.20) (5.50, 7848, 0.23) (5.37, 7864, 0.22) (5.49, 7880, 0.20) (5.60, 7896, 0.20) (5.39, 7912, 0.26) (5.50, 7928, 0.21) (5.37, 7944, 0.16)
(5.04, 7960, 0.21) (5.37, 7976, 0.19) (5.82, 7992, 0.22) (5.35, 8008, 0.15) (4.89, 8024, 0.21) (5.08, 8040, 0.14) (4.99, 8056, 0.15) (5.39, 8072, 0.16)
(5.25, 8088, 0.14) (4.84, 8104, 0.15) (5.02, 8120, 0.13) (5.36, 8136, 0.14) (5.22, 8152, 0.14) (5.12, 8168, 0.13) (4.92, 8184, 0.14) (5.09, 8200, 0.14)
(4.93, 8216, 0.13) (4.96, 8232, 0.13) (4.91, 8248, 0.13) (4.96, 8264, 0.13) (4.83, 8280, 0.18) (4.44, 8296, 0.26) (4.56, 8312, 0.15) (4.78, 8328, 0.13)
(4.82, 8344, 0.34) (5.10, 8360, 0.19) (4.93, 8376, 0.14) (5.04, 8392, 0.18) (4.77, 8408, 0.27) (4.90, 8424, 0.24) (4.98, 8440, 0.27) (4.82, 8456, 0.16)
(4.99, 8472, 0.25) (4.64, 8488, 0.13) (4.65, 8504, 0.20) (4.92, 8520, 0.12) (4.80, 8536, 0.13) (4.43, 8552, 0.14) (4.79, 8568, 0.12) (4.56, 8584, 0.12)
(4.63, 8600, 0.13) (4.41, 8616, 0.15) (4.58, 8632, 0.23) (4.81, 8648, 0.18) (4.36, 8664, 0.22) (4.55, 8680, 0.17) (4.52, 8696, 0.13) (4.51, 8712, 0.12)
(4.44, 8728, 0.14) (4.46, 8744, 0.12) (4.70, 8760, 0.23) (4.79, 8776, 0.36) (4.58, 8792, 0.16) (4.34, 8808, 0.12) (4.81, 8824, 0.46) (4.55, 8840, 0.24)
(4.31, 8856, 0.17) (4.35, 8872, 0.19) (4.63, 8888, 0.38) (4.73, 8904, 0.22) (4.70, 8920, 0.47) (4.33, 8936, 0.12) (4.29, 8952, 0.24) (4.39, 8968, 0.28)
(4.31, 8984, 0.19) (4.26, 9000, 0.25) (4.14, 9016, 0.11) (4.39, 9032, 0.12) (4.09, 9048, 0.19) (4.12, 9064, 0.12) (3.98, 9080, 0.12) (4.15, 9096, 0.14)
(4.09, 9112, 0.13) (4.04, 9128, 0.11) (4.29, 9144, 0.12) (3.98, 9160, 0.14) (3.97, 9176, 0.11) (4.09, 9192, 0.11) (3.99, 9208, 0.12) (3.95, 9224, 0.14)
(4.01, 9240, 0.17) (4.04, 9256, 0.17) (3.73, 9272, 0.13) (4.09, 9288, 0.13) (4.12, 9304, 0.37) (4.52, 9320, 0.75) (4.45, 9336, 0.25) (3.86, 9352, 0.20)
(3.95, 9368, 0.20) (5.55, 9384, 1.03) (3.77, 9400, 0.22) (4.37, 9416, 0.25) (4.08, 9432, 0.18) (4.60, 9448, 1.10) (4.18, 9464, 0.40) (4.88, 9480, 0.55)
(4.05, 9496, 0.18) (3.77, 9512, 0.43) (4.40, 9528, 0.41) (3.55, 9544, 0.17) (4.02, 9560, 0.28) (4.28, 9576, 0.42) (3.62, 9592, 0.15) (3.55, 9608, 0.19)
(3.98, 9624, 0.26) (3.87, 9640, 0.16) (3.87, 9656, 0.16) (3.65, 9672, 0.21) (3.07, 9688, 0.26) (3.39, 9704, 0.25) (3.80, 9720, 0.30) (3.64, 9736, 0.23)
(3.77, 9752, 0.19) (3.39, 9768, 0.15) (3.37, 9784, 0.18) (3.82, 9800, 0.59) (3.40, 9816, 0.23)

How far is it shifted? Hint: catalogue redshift 0.00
